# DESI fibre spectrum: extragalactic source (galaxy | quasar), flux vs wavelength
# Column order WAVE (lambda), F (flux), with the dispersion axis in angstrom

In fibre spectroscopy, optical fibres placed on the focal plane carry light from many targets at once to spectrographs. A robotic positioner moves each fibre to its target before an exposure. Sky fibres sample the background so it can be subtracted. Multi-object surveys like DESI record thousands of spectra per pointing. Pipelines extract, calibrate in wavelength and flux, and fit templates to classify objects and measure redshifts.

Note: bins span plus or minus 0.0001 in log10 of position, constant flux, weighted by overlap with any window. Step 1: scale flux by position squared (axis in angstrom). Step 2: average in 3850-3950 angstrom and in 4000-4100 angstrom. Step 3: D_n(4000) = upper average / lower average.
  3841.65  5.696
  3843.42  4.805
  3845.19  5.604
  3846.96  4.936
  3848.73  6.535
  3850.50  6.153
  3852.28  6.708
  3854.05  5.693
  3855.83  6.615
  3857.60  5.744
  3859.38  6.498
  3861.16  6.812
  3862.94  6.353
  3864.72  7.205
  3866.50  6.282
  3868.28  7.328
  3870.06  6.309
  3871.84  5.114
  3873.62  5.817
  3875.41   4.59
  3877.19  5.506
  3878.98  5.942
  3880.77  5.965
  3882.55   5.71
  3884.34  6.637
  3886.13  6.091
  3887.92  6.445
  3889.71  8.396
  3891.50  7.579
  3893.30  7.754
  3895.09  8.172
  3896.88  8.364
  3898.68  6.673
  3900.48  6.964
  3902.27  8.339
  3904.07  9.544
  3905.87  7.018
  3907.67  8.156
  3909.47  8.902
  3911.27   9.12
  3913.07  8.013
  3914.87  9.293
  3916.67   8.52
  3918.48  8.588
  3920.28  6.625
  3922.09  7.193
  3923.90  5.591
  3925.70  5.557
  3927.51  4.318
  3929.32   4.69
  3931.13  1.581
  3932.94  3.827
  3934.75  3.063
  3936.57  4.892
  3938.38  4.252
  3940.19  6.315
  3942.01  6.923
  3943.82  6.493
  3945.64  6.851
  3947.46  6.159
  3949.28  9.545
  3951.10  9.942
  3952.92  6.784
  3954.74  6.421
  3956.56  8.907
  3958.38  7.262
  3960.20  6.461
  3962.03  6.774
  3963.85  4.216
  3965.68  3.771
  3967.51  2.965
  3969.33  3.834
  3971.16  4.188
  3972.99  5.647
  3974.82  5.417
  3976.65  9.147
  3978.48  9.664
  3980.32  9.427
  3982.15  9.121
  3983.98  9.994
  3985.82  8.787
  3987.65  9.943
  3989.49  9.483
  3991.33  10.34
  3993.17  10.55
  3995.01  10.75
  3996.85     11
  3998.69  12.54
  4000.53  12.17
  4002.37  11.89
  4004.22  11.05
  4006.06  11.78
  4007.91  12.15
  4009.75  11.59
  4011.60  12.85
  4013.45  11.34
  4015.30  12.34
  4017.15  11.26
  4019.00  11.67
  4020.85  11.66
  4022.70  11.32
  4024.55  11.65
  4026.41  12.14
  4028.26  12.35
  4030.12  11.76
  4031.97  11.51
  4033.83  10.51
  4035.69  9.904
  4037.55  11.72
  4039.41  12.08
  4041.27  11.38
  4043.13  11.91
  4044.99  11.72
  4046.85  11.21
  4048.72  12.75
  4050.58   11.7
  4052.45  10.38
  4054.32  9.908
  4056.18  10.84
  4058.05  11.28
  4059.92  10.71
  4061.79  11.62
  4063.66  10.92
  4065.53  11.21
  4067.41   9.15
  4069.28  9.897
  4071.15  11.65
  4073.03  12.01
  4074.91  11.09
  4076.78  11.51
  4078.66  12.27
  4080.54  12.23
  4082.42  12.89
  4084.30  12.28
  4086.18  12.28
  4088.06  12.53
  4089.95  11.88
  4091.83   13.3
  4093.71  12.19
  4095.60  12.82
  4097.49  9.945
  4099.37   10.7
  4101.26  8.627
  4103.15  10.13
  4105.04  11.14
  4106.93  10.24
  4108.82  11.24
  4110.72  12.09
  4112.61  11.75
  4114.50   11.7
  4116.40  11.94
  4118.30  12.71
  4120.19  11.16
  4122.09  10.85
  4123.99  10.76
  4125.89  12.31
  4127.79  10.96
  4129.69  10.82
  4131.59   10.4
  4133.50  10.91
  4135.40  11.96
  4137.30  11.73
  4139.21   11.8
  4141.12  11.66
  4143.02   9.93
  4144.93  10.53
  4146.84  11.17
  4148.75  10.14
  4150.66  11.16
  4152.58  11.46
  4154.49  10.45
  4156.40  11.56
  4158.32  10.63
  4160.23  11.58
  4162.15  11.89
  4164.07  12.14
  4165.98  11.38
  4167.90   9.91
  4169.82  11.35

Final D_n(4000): 1.9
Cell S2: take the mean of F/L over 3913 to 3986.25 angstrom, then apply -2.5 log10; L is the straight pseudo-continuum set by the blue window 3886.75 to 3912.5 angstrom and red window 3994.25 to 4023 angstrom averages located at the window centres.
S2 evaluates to 0.43 mag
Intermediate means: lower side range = 7.94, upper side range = 11.7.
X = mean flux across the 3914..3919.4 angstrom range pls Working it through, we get 8.79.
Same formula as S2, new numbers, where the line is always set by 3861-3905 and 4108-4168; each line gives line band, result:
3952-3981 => 0.30 mag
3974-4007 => -0.17 mag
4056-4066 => -0.12 mag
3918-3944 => 0.41 mag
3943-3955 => 0.06 mag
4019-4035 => -0.24 mag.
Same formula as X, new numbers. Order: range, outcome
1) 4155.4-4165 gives 11.5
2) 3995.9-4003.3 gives 11.9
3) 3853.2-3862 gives 6.27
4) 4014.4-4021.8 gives 11.7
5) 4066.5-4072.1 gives 10.2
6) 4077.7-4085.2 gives 12.4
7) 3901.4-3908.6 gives 8.26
